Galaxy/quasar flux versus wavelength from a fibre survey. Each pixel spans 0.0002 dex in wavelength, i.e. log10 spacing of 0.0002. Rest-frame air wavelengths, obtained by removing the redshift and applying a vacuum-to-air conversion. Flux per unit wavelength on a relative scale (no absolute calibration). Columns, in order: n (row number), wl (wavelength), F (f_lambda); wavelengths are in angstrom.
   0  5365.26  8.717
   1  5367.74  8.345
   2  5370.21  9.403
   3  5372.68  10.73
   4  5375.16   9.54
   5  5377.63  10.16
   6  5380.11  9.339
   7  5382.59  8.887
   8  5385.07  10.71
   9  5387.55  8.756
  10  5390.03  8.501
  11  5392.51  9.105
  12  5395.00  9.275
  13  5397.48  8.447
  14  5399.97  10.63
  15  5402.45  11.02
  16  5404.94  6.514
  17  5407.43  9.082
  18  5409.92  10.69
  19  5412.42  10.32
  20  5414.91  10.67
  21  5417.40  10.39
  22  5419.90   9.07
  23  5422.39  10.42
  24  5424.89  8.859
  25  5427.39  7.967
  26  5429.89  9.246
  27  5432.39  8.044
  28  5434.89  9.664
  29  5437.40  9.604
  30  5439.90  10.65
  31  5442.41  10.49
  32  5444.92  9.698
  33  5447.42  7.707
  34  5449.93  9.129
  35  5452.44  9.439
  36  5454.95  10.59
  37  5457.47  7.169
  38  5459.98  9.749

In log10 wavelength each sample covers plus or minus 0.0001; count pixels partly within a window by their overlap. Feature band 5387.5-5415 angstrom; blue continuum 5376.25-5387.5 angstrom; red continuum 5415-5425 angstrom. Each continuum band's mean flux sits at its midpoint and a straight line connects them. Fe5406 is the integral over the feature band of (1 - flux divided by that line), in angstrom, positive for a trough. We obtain 1.1 angstrom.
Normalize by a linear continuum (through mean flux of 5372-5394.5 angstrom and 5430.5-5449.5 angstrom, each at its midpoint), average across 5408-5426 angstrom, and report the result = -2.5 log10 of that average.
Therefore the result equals -0.07 mag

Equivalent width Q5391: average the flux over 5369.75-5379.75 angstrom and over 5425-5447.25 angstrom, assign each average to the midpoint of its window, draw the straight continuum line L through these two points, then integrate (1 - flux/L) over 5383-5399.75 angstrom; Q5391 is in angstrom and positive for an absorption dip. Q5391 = 1.0 angstrom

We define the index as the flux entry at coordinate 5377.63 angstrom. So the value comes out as 10.16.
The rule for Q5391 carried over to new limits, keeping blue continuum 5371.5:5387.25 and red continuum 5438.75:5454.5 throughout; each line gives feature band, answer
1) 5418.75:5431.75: 0.8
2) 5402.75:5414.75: 0.3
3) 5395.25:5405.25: 0.3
